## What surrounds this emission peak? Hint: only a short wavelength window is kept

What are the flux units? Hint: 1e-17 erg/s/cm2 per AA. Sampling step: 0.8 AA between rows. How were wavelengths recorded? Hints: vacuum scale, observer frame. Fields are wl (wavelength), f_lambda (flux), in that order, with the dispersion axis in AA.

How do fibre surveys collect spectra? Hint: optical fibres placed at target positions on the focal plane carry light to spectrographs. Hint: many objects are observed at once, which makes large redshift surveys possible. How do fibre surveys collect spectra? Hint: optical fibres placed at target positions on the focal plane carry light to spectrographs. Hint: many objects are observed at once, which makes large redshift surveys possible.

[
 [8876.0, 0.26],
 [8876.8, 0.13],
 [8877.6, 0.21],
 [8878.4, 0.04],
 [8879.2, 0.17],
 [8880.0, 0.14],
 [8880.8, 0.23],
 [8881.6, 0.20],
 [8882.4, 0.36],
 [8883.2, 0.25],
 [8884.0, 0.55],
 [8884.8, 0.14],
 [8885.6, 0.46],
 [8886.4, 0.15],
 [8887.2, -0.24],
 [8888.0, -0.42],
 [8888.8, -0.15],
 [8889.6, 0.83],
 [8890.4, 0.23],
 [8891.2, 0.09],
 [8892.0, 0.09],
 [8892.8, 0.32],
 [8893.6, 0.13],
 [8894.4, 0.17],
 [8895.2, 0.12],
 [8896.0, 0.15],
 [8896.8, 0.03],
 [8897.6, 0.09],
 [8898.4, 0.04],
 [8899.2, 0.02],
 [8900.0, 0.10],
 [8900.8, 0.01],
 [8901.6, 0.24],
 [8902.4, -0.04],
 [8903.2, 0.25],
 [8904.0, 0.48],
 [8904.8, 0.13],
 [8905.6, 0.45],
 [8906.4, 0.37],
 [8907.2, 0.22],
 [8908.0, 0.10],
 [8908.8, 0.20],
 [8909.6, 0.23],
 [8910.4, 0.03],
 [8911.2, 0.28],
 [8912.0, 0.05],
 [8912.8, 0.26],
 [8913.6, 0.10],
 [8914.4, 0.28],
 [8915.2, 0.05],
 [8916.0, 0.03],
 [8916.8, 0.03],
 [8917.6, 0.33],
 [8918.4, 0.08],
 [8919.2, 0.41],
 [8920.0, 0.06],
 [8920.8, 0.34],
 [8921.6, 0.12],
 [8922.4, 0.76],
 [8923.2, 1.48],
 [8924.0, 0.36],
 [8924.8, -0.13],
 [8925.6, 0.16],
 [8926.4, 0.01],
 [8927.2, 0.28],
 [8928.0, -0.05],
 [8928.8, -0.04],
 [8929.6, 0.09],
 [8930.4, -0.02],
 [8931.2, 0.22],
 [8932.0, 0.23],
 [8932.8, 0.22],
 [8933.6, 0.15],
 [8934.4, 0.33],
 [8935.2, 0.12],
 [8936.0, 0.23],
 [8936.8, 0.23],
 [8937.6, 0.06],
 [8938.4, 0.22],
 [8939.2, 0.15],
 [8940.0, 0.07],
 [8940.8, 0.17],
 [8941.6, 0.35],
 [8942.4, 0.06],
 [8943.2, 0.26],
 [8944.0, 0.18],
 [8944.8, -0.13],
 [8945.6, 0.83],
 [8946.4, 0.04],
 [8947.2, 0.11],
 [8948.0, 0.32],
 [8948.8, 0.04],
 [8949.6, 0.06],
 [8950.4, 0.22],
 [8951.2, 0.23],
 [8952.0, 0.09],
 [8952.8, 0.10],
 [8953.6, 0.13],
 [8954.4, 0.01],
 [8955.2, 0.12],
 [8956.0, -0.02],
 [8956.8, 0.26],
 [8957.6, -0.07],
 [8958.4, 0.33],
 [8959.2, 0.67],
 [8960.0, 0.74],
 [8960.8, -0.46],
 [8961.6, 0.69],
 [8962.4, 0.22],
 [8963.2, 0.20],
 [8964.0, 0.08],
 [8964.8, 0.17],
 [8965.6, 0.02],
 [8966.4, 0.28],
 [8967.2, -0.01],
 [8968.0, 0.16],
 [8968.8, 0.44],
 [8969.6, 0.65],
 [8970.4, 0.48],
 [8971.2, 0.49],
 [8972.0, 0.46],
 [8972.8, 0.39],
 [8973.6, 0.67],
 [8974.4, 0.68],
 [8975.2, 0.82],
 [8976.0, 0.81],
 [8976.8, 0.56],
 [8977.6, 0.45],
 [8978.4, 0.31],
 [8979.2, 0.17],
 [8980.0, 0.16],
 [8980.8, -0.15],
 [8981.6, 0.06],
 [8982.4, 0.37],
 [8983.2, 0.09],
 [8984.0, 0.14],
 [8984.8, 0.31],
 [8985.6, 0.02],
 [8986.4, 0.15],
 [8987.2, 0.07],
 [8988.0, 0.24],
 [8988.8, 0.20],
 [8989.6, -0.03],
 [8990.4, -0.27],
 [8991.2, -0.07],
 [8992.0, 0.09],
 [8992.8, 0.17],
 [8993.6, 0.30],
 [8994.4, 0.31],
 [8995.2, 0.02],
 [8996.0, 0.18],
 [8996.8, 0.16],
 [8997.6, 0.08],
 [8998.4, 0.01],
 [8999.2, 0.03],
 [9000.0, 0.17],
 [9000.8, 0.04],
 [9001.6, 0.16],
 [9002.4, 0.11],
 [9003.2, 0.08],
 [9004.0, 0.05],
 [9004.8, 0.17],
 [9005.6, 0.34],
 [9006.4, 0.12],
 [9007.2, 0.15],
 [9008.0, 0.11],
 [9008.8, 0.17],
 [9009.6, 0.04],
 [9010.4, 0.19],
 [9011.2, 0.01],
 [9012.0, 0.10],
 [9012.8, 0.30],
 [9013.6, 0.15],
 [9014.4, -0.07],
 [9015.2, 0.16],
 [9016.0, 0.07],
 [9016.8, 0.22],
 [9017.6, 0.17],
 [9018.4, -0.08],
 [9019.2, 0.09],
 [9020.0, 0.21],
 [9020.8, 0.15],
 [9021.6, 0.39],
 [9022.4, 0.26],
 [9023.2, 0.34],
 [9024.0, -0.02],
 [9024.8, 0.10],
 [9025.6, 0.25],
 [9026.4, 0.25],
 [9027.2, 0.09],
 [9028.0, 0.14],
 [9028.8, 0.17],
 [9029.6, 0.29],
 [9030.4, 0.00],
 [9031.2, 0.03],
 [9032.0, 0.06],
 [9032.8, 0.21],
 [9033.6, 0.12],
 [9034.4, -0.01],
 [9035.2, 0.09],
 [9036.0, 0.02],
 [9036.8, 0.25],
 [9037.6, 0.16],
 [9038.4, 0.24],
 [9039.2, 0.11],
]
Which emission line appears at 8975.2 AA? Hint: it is [O III] 5007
